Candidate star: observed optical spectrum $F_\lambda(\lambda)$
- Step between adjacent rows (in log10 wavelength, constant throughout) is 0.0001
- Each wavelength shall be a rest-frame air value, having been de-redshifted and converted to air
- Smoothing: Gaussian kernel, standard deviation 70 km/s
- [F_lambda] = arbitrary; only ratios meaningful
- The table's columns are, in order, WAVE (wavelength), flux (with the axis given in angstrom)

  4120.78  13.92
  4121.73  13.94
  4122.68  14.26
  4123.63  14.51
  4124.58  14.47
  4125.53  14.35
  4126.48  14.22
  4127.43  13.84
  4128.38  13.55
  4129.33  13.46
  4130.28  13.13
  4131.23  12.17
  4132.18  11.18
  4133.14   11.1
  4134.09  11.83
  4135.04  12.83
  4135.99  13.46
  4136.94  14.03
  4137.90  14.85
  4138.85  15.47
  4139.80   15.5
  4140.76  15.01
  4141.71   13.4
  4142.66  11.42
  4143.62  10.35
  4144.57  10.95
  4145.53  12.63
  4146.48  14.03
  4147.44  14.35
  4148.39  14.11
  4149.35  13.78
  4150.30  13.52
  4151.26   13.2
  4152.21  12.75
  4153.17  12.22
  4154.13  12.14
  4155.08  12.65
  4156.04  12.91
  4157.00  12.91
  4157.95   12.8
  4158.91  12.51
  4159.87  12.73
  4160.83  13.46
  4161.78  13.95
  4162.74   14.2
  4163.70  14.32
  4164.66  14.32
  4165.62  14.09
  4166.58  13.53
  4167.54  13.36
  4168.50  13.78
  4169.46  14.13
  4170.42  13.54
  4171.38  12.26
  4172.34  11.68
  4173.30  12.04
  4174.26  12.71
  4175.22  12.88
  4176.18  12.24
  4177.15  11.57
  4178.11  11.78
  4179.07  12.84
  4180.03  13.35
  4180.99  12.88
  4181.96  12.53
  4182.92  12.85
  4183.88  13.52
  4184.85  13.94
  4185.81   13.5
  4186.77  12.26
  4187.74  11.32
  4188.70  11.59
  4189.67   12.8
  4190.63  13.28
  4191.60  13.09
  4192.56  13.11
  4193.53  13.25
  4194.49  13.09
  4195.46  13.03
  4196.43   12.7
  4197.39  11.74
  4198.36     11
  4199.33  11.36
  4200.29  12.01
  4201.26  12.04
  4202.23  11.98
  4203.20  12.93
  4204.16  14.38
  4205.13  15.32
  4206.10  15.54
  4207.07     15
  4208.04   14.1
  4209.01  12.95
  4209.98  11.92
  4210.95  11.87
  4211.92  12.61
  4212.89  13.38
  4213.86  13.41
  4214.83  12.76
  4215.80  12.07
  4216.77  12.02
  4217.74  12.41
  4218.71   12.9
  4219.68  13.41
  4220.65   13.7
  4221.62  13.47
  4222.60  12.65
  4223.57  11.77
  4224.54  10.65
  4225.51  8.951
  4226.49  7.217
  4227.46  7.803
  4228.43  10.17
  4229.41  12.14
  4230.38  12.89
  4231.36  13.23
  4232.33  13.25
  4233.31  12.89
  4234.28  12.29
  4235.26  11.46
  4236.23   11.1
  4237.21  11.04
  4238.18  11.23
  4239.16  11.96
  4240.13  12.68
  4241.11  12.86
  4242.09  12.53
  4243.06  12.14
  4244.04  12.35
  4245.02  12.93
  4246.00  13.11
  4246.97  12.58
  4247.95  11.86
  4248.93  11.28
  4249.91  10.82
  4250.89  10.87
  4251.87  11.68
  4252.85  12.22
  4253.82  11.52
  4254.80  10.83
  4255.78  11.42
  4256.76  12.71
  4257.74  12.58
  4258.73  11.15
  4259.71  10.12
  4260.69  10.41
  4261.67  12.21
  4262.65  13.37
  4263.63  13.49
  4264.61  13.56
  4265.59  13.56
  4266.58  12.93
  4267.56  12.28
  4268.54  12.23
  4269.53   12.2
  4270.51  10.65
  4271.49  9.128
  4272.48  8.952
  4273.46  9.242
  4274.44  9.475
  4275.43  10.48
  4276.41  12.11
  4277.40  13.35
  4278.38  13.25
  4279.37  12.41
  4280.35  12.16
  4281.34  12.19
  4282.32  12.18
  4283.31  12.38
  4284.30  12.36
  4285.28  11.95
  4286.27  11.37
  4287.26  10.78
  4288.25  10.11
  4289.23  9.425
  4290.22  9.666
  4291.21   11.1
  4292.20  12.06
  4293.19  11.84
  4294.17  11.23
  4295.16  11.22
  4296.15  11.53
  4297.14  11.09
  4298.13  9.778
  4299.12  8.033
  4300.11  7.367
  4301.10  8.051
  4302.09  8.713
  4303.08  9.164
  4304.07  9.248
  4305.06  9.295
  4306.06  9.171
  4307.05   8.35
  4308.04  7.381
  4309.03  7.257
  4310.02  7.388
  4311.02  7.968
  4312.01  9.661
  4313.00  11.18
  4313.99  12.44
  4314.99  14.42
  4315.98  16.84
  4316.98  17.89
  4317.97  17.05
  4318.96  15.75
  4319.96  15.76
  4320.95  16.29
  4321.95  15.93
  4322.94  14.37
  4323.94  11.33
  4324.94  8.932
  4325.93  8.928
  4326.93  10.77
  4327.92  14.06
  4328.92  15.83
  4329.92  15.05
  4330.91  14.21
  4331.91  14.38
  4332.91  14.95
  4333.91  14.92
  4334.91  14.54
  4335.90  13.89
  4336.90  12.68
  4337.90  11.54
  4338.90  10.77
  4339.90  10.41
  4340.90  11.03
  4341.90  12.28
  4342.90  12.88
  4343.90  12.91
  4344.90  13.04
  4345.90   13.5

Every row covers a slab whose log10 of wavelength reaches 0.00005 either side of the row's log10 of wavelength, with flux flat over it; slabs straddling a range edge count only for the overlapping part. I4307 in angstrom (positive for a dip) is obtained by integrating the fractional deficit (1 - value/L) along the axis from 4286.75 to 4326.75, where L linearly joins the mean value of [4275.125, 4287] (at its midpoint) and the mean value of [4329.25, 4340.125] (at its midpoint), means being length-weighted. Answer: 5.4 angstrom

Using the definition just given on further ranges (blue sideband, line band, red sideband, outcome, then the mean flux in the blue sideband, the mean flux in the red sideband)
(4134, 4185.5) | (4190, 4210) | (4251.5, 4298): -0.7 angstrom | 13.2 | 11.6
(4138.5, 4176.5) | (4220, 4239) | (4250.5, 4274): 1.0 angstrom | 13.2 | 11.6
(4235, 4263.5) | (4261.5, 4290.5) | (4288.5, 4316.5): -1.9 angstrom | 11.9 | 10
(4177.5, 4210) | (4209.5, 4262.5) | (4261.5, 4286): 2.1 angstrom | 12.9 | 11.9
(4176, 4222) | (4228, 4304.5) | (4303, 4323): 5.7 angstrom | 12.9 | 12.1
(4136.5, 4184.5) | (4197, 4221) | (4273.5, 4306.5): -1.3 angstrom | 13.2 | 10.7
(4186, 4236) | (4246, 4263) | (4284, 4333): 0.5 angstrom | 12.4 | 11.6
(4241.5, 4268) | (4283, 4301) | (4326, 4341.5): 2.7 angstrom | 12.1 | 13.1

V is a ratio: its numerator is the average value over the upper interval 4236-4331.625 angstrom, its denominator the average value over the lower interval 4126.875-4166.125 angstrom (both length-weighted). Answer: 0.9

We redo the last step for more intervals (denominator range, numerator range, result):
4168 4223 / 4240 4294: 0.91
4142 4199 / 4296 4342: 0.92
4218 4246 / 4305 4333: 1.06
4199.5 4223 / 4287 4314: 0.73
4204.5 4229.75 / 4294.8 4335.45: 0.96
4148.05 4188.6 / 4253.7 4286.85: 0.90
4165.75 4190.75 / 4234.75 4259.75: 0.93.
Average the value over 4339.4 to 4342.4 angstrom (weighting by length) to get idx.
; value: 11.2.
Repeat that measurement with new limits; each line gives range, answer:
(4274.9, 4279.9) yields 12.3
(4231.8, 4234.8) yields 12.8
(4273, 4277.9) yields 11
